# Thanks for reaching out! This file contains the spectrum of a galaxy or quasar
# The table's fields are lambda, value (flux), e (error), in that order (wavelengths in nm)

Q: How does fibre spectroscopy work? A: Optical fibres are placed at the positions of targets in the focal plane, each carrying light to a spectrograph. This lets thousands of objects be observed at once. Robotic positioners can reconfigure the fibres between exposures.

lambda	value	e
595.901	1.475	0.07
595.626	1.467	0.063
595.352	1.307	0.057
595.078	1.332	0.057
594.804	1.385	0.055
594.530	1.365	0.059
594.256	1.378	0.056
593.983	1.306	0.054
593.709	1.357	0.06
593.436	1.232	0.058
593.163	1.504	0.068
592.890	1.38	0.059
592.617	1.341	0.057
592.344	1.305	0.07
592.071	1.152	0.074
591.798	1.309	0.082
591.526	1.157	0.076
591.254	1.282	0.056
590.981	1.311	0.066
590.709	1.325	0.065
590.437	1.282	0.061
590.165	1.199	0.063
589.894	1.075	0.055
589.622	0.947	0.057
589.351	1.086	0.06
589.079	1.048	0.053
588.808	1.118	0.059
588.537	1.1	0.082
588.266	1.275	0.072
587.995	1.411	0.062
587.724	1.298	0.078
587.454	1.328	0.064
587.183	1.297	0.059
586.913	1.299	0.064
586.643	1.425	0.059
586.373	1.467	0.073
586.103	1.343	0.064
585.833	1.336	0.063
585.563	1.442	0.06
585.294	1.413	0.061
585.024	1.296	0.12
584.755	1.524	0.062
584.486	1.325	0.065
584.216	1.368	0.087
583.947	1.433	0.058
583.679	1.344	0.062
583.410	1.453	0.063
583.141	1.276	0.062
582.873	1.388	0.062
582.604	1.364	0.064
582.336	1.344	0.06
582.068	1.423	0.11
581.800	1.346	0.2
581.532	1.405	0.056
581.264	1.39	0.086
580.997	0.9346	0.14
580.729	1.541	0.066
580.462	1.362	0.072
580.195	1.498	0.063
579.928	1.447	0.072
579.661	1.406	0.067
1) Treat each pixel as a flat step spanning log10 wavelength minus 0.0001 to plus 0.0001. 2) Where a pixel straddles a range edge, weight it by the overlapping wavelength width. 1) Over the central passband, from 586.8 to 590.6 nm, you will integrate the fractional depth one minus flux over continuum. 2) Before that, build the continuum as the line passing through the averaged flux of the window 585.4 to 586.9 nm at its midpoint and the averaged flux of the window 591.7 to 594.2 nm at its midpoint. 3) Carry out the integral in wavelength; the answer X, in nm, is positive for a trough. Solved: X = 0.47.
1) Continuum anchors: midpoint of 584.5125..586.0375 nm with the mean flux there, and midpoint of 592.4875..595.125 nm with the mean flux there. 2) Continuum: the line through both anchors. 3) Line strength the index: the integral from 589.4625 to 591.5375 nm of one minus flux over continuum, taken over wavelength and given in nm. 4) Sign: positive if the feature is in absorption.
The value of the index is 0.26 nm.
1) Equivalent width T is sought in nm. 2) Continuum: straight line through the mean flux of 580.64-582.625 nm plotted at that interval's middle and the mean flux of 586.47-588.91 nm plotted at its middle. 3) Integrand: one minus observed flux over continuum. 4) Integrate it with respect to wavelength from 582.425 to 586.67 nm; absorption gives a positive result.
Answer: -0.232 nm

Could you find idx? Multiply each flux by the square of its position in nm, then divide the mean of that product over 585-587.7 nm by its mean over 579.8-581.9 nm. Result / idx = 1.02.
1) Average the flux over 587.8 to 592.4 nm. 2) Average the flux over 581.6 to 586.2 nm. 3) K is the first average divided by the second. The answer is 0.9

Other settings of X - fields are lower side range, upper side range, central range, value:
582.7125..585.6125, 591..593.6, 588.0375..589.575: 0.23 nm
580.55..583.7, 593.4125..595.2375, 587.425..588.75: 0.08 nm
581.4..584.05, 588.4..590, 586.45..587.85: -0.21 nm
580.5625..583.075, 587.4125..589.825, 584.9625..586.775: -0.22 nm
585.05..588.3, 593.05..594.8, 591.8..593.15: 0.04 nm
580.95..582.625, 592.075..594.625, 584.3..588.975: 0.01 nm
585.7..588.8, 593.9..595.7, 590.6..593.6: 0.10 nm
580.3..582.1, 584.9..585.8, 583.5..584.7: -0.01 nm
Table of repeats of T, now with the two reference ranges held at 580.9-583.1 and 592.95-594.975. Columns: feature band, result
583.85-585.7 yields -0.09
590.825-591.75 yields 0.07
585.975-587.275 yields -0.03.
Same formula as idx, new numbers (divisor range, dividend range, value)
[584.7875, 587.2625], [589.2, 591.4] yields 0.87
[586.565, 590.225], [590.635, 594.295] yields 1.10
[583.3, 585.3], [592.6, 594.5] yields 1.01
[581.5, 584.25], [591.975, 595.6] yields 1.01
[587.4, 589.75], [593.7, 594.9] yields 1.18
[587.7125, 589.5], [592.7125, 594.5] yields 1.17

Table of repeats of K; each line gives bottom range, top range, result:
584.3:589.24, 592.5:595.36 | 1.03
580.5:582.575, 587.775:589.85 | 0.85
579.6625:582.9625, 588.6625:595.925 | 0.93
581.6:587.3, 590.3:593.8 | 0.95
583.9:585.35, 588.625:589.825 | 0.76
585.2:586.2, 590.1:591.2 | 0.93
